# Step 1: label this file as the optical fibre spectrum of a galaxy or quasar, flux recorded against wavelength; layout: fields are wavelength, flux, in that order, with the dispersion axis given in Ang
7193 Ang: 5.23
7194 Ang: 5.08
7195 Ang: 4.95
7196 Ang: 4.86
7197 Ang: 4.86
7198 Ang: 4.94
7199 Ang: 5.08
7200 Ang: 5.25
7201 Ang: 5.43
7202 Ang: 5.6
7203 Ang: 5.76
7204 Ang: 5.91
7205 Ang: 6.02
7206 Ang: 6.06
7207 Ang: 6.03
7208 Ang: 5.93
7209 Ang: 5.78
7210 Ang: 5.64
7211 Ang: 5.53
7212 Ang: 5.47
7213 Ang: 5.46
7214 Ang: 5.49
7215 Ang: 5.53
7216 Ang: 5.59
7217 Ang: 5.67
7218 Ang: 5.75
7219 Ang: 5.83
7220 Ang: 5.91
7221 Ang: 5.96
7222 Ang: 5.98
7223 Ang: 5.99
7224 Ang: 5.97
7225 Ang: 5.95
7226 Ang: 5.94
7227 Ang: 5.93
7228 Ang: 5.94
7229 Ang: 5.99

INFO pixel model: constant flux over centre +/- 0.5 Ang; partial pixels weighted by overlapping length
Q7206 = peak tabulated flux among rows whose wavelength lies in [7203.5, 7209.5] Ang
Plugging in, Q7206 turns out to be 6.06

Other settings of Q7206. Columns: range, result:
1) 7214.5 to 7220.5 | 5.91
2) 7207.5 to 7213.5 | 5.93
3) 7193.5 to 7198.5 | 5.08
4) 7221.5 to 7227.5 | 5.99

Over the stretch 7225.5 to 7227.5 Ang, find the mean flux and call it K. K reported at 5.94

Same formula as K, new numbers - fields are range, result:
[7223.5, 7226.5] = 5.95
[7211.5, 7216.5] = 5.51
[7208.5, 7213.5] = 5.58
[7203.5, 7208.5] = 5.99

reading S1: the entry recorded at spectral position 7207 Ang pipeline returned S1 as 6.03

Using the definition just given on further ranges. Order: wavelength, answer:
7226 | 5.94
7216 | 5.59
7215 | 5.53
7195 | 4.95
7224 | 5.97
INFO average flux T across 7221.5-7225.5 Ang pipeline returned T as 5.97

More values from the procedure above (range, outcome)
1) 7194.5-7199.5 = 4.94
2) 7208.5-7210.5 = 5.71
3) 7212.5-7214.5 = 5.47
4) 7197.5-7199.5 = 5.01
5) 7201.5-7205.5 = 5.82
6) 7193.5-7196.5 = 4.96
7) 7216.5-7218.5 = 5.71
